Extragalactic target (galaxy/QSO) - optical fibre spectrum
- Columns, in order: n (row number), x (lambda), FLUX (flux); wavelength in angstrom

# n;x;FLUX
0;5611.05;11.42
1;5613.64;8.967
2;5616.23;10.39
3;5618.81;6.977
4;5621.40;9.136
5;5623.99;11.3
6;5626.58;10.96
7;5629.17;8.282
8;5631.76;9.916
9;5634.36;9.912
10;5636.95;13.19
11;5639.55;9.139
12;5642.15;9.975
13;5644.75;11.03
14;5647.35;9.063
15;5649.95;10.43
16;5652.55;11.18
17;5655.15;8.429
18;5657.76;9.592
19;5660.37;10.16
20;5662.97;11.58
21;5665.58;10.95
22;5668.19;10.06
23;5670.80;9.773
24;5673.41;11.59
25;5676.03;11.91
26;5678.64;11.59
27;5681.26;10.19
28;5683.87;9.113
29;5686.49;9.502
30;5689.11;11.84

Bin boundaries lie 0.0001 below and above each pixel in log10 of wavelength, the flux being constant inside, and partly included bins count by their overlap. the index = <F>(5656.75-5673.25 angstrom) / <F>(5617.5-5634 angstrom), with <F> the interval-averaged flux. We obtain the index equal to 1.11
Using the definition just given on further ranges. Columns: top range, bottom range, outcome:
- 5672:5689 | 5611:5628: 1.10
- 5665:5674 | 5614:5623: 1.17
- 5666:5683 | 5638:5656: 1.08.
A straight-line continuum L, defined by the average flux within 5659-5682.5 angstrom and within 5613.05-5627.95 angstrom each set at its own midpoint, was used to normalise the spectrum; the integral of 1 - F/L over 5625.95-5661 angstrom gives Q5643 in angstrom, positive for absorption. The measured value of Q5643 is 0.4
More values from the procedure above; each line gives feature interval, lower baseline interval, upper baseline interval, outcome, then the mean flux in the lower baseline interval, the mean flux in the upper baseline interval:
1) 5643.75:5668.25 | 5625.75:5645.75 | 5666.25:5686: 0.41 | 10.3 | 10.6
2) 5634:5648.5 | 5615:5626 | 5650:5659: -1.06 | 9.55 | 9.83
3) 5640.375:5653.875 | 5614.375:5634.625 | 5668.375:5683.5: -0.22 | 9.58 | 10.8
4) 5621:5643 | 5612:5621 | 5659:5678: -1.75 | 8.91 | 10.9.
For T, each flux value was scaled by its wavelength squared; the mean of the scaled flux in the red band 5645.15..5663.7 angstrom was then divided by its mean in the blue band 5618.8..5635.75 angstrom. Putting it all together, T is 1.0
